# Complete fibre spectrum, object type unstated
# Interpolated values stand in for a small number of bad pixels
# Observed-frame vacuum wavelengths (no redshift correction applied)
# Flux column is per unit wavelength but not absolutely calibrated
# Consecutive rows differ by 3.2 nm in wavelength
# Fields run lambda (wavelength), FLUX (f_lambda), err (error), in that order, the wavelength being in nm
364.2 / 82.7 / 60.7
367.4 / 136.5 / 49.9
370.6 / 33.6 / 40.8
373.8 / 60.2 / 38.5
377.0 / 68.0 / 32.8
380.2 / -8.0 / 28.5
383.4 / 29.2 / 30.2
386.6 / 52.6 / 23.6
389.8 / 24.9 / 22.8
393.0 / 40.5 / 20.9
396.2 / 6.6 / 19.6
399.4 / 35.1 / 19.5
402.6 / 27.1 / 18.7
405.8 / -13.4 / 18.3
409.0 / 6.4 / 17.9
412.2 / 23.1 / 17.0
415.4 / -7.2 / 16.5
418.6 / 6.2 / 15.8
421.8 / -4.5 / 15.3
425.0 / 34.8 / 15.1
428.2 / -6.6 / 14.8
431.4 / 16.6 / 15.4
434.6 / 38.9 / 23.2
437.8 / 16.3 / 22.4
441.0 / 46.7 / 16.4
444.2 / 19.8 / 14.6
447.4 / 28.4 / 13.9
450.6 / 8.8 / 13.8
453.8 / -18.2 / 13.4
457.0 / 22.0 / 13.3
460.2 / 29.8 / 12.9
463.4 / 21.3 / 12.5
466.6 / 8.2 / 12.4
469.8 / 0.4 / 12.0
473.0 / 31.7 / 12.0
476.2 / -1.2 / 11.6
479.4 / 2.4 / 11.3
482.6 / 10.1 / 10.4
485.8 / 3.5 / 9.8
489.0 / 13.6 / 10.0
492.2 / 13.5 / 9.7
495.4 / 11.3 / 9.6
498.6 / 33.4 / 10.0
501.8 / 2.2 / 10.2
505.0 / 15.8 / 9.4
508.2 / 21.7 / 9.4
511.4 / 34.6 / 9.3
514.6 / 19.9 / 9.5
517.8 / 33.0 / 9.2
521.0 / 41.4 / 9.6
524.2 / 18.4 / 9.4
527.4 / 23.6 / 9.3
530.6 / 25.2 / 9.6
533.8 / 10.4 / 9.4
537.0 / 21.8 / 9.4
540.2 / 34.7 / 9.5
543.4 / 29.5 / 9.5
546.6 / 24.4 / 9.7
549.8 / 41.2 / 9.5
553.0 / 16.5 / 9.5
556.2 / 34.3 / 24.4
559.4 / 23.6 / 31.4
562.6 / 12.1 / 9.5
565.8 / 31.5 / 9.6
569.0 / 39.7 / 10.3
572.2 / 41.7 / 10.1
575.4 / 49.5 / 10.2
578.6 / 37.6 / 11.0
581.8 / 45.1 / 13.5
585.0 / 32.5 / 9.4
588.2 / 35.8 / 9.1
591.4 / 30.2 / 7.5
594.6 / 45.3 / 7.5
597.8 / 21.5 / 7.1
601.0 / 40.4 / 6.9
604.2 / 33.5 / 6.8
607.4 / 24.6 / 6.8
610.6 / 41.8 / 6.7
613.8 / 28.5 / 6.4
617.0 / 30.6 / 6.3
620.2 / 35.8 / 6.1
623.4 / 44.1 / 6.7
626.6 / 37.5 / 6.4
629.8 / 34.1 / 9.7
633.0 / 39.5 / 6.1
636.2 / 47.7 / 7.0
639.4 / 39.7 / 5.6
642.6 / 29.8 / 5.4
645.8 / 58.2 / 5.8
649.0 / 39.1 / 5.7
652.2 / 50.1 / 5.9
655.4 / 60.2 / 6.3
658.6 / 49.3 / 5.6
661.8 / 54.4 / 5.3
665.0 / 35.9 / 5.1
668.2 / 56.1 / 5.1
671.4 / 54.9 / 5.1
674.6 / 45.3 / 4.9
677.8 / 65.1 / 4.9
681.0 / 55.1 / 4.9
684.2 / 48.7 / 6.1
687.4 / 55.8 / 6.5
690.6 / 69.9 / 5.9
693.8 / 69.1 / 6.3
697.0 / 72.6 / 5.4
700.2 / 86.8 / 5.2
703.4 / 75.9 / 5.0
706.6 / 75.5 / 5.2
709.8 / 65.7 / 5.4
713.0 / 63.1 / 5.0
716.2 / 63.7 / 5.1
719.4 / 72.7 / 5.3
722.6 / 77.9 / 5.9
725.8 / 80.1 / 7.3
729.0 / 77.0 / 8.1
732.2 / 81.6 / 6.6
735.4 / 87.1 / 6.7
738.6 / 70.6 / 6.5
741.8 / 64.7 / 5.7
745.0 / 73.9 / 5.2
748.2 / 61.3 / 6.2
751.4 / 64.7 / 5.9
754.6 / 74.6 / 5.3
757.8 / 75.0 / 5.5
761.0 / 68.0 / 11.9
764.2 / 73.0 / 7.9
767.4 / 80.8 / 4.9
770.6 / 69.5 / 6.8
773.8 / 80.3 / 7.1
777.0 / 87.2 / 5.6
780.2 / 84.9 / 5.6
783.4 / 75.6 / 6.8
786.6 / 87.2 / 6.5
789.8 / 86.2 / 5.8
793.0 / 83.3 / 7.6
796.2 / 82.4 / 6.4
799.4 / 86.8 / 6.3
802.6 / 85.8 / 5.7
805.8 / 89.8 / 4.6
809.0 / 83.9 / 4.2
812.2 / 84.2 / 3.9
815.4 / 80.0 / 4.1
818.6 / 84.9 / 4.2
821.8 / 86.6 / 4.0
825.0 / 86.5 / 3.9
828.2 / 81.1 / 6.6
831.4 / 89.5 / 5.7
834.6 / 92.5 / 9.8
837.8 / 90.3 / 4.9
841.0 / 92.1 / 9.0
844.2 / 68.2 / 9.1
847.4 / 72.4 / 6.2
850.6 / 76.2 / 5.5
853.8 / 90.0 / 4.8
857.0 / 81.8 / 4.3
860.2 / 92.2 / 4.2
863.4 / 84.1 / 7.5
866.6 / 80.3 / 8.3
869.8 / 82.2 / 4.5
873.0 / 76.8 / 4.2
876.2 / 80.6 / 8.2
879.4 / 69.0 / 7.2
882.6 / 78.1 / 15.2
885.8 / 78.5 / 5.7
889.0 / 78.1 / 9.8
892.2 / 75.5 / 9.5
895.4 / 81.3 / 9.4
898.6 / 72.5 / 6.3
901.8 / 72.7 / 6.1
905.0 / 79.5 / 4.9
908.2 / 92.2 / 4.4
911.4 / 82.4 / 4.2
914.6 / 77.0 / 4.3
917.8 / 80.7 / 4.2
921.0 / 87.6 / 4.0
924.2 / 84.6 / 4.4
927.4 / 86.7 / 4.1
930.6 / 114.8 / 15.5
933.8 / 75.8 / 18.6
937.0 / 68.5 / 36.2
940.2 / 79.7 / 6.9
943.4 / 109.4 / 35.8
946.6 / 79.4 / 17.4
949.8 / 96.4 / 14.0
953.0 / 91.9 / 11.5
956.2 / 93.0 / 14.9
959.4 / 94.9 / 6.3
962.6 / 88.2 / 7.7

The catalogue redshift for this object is 0.733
